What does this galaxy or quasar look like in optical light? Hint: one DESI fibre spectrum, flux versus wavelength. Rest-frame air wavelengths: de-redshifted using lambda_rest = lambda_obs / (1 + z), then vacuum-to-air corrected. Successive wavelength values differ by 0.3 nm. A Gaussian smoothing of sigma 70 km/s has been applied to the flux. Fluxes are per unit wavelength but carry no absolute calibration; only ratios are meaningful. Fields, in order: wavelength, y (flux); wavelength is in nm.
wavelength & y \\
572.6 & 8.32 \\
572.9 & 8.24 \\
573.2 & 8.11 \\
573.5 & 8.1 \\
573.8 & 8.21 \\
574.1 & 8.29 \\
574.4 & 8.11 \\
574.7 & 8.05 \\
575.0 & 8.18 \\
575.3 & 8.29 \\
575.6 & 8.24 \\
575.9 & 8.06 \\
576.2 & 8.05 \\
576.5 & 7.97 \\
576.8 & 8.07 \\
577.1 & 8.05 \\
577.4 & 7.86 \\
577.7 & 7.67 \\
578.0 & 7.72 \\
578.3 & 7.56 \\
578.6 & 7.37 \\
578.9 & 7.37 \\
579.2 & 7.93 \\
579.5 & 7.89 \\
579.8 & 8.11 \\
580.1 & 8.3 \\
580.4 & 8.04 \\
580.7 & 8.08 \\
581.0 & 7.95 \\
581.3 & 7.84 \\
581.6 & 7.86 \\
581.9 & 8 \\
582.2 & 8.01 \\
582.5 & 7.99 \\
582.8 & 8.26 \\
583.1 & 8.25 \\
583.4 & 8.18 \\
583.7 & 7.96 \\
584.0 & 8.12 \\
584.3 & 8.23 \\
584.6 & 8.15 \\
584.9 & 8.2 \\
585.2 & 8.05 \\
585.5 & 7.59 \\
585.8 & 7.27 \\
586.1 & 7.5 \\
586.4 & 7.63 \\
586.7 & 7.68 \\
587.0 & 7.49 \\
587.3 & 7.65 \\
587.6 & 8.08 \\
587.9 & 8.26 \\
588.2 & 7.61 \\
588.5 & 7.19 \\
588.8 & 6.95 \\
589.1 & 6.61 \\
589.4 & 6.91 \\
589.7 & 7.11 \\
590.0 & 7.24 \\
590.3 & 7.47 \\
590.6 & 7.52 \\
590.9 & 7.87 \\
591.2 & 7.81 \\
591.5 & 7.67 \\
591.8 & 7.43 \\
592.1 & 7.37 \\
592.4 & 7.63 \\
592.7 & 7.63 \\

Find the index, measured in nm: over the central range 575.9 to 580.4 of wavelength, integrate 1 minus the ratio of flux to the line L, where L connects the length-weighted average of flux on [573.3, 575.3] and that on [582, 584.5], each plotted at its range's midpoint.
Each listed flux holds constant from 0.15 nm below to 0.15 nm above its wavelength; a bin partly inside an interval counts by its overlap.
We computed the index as 0.16 nm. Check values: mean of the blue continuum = 8.17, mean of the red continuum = 8.12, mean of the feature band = 7.86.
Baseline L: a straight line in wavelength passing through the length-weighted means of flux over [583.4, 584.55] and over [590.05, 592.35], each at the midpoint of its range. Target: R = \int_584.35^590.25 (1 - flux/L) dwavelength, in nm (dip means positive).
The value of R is 0.245 nm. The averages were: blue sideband 8.12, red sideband 7.58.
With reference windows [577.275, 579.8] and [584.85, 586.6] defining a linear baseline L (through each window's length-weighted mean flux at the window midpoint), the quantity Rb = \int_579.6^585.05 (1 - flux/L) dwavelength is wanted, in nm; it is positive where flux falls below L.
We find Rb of -0.28 nm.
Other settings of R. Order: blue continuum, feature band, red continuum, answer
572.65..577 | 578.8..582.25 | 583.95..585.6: 0.062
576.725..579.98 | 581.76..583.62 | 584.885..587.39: -0.098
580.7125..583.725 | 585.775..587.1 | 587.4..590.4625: 0.011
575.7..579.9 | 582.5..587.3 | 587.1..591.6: -0.184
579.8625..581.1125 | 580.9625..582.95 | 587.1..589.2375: -0.002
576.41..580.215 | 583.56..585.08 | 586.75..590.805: -0.109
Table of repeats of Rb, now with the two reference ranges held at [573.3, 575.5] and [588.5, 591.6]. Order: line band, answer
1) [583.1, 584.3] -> -0.073 nm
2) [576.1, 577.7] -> 0.014 nm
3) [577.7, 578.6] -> 0.041 nm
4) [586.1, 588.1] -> -0.081 nm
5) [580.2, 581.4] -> -0.027 nm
